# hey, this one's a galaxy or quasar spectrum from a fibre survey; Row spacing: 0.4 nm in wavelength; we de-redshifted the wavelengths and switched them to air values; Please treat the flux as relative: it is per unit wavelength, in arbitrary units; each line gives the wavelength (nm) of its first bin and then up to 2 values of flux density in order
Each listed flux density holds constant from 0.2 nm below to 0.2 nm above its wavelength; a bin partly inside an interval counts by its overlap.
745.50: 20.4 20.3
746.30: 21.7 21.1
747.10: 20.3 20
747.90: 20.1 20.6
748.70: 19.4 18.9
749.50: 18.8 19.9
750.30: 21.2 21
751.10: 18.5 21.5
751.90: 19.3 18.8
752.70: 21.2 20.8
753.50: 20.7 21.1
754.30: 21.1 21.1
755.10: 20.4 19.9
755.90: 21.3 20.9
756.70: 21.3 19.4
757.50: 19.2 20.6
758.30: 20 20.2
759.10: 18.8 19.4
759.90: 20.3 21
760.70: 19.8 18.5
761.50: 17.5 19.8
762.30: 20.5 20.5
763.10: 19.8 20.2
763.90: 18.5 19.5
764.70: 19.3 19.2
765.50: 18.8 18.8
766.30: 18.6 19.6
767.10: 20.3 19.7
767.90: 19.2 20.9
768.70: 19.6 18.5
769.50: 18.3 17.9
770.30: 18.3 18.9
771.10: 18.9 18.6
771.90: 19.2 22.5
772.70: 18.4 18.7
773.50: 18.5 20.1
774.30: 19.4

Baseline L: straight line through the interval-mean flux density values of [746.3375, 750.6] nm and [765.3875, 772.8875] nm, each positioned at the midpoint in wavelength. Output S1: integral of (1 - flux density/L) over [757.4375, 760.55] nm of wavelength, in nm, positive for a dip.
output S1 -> -0.05 nm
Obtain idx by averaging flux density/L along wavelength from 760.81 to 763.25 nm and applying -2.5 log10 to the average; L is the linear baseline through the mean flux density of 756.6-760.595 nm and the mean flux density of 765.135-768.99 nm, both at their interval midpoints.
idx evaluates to 0.02 mag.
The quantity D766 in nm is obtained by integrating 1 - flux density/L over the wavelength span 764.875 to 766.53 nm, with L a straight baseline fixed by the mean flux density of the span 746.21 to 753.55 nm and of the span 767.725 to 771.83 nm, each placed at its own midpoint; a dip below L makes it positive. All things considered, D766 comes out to 0.03 nm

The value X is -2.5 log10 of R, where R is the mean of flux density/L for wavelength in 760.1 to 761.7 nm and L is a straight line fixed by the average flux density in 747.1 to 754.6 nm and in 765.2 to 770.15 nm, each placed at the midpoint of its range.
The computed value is 0.02 mag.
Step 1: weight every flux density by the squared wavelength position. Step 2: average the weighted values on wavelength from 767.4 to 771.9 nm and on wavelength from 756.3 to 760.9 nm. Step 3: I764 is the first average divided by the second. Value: 0.97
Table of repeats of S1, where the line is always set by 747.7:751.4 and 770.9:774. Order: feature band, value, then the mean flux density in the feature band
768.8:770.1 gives 0.07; 18.3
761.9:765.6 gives -0.02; 19.6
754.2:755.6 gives -0.06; 20.6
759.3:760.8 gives -0.04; 20.1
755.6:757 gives -0.09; 20.9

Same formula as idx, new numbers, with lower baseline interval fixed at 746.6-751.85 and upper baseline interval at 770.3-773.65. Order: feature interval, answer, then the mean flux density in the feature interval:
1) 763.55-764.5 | 0.02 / 19.2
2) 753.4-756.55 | -0.05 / 20.8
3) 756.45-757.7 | -0.01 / 20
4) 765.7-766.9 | 0.02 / 19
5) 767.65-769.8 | 0.00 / 19.2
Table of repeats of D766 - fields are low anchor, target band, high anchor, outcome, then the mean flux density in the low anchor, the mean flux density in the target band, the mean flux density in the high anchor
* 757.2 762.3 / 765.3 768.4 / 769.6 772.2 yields -0.06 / 19.6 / 19.4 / 18.8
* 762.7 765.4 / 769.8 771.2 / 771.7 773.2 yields 0.08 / 19.5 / 18.5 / 19.8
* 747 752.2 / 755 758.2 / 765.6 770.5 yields -0.12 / 19.9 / 20.4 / 19.1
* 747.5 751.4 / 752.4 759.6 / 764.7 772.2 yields -0.29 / 19.9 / 20.4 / 19.1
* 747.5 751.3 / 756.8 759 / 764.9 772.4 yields -0.04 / 19.8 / 19.9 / 19.2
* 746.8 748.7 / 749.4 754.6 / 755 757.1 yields 0.02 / 20.2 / 20.3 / 20.6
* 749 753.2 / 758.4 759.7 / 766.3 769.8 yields 0.01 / 20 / 19.5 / 19.4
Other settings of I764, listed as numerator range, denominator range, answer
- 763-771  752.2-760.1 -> 0.97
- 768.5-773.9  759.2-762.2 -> 1.00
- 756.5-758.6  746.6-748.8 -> 1.02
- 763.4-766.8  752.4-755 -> 0.94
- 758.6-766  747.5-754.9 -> 0.99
